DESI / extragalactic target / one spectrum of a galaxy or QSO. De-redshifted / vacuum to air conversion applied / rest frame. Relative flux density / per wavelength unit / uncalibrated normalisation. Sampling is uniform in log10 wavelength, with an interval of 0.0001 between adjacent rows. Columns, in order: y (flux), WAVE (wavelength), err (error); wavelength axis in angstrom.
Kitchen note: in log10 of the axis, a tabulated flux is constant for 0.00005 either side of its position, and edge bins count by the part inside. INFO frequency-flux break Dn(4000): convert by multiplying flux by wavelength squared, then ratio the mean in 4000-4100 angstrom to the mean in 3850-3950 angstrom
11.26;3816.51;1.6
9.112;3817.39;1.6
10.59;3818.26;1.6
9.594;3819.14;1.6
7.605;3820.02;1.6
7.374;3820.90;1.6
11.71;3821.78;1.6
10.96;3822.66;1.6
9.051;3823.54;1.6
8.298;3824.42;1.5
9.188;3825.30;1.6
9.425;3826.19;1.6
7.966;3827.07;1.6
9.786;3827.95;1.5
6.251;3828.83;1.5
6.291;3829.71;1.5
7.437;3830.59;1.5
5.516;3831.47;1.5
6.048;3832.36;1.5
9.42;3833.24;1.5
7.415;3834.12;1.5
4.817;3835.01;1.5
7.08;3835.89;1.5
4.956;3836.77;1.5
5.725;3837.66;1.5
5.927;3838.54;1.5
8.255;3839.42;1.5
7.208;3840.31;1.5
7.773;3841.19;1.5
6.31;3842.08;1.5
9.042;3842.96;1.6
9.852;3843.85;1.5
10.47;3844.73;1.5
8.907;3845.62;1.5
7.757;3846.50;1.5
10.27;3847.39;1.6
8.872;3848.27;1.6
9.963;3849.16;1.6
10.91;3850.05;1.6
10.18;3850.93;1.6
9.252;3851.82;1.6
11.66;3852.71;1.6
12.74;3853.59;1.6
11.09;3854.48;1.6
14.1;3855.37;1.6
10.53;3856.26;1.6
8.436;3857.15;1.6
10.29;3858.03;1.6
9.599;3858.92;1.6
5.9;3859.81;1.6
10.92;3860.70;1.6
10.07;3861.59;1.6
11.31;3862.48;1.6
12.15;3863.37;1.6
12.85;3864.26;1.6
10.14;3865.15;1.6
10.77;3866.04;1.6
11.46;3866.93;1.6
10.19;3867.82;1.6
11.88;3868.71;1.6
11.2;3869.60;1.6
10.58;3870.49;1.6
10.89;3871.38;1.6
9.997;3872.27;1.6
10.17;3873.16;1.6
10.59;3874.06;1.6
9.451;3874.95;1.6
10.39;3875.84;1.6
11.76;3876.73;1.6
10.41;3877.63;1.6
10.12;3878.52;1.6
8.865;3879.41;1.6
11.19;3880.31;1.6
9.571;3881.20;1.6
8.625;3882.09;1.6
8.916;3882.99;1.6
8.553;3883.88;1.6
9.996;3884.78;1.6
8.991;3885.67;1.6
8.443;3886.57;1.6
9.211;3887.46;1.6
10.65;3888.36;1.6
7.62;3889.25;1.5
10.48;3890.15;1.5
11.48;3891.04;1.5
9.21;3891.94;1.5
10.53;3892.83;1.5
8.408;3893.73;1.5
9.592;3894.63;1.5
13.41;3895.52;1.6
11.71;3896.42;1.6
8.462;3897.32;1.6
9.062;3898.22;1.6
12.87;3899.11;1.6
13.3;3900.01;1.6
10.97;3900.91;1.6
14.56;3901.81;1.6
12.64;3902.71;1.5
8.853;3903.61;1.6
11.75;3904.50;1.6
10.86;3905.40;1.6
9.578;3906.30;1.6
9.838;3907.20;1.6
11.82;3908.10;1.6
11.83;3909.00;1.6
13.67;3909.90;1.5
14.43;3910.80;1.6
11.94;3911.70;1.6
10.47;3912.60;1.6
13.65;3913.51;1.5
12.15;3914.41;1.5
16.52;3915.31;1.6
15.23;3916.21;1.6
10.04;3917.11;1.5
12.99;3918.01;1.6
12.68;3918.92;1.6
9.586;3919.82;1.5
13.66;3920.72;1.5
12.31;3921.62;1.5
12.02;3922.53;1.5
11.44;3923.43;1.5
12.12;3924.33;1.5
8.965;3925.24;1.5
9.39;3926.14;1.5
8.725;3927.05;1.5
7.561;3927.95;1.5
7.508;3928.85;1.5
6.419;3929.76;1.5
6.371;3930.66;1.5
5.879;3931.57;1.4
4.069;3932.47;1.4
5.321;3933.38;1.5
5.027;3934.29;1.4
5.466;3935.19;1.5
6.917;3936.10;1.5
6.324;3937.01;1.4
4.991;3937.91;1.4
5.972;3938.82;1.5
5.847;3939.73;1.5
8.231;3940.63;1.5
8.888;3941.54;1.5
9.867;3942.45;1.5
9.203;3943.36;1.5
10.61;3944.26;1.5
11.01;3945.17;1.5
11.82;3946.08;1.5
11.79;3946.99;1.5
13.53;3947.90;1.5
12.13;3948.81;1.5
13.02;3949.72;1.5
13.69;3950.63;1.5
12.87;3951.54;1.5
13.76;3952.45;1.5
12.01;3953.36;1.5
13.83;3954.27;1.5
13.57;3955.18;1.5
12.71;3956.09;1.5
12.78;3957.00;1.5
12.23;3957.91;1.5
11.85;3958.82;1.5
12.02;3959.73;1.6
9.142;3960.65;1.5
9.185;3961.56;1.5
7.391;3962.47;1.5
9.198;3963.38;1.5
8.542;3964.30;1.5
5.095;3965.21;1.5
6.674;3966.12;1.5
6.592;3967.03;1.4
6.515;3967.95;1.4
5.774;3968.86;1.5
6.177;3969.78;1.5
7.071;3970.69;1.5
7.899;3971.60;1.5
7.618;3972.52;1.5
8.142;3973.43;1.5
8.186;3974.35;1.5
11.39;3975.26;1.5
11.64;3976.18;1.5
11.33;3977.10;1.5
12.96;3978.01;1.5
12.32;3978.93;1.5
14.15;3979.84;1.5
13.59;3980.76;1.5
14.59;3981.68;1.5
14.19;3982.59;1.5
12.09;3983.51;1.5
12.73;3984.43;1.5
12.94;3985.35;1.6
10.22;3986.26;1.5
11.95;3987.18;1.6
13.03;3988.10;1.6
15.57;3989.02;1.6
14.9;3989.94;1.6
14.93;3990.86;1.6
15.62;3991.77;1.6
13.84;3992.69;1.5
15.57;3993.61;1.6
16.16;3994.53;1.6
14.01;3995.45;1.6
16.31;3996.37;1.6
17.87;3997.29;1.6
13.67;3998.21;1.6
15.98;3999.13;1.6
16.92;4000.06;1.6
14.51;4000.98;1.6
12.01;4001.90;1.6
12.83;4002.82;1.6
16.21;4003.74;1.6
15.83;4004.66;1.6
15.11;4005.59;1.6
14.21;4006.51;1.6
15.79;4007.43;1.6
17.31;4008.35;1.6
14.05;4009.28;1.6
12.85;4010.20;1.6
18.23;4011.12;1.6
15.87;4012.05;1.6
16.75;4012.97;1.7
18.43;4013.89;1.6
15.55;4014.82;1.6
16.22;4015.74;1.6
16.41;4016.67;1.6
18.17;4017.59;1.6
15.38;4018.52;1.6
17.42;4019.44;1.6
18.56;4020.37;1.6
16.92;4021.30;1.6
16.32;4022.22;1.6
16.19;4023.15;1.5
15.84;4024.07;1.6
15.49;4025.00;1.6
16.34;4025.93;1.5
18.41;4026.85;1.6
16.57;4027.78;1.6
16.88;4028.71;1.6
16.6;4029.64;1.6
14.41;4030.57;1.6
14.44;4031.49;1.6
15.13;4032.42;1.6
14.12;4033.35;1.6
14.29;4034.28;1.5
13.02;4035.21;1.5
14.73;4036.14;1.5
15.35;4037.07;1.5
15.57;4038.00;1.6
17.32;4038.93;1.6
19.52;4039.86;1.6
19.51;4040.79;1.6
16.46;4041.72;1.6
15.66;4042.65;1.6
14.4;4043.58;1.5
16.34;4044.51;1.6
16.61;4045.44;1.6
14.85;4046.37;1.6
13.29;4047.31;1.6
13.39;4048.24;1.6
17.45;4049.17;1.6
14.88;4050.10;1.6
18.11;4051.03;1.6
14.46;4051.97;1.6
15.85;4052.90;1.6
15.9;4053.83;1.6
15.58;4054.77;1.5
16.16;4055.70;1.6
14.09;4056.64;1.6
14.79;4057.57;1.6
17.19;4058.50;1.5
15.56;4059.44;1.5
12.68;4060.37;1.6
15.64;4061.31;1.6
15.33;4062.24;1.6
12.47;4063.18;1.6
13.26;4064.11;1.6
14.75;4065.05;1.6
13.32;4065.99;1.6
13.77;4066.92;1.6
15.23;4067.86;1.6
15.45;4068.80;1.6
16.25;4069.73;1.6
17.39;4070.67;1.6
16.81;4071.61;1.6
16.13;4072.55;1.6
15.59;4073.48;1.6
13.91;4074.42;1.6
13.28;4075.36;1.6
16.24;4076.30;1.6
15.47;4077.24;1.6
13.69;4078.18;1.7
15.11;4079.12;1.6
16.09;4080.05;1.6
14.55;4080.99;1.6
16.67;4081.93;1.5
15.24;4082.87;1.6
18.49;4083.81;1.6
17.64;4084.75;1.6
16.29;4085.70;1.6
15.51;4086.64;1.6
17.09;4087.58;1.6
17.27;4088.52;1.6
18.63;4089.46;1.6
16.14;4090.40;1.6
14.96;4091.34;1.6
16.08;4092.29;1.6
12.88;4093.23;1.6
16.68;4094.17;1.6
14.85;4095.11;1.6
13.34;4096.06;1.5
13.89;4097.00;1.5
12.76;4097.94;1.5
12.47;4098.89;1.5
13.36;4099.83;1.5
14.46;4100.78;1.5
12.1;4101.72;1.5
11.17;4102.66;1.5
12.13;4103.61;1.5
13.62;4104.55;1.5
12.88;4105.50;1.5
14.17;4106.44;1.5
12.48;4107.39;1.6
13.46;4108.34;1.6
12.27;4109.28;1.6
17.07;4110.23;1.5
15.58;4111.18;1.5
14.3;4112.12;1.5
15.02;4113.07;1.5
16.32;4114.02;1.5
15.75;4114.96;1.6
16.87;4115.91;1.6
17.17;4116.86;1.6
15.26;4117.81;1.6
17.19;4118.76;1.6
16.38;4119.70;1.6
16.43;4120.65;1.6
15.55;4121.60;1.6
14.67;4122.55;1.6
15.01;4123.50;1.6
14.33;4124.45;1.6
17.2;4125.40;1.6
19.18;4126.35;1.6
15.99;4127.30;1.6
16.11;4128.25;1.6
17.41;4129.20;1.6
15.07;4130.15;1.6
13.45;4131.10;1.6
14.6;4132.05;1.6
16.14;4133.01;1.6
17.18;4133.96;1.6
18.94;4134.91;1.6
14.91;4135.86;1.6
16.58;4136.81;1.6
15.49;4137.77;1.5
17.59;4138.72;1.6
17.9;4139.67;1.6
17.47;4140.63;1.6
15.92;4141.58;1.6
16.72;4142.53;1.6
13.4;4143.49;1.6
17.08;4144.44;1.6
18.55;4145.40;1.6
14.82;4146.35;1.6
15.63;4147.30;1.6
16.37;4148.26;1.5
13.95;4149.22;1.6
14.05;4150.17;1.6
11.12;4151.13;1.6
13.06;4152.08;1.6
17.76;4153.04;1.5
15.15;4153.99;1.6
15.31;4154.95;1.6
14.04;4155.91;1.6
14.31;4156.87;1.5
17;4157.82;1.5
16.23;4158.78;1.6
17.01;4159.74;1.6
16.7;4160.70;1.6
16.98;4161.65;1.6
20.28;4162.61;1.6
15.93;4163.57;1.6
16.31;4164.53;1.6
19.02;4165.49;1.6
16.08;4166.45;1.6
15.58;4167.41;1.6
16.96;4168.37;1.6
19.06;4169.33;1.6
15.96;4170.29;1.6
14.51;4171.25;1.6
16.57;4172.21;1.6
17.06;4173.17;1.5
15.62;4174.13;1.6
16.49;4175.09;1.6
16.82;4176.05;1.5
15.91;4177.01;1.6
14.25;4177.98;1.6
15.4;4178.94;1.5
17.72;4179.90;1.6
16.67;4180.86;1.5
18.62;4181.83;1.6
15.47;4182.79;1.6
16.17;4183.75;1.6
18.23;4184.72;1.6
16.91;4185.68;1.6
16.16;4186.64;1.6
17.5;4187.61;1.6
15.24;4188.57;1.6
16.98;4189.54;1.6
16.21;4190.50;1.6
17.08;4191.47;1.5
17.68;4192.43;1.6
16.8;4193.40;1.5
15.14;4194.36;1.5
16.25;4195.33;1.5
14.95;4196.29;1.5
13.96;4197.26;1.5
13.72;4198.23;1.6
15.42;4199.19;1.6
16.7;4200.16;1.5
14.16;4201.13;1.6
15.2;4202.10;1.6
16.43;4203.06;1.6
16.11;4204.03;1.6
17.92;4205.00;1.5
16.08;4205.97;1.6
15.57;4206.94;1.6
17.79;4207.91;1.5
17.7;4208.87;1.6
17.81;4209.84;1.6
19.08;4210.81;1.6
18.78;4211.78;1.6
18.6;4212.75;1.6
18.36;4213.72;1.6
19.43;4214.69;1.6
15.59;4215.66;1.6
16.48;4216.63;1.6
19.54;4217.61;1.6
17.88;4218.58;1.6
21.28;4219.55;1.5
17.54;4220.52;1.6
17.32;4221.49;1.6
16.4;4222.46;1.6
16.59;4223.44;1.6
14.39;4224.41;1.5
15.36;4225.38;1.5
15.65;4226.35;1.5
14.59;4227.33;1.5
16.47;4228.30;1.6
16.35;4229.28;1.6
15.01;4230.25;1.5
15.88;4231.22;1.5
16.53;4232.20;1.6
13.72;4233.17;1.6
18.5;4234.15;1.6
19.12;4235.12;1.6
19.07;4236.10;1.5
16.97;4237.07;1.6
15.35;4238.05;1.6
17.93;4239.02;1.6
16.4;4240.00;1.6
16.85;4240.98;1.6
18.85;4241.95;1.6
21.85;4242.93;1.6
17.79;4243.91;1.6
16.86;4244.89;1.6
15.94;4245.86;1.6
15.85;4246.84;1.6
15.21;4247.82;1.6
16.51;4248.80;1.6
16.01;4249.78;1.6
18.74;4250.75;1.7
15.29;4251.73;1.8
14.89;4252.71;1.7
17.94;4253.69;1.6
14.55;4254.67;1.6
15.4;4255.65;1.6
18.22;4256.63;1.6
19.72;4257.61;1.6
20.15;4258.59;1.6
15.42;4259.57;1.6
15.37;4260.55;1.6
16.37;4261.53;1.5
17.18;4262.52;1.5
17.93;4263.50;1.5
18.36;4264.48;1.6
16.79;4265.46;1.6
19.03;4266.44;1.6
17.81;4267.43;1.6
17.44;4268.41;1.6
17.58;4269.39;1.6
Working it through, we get 1.64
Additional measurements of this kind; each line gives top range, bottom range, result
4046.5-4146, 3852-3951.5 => 1.65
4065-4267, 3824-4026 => 1.64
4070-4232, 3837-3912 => 1.79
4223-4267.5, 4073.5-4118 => 1.21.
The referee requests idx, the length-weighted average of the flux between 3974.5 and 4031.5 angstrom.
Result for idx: 15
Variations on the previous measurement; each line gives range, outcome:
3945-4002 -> 11.9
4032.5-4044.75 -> 15.8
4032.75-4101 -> 15.4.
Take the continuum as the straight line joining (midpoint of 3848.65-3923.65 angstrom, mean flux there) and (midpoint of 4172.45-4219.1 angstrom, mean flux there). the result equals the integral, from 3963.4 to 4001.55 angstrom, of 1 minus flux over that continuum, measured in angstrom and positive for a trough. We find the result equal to 2.5 angstrom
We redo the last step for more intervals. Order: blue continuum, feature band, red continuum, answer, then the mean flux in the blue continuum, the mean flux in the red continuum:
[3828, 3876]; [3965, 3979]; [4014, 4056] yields 5.42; 9.29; 16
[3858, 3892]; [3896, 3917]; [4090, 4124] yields -2.41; 10.1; 14.6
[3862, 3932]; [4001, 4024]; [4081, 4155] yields -4.81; 10.7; 15.4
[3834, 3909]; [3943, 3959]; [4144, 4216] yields -1.08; 9.94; 16.4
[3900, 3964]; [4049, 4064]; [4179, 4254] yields -2.31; 10.5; 16.8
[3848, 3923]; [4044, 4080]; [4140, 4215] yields -2.52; 10.9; 16.3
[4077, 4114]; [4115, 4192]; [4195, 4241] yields -2.59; 14.8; 16.7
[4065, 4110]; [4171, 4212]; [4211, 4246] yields 0.53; 14.8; 17.2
